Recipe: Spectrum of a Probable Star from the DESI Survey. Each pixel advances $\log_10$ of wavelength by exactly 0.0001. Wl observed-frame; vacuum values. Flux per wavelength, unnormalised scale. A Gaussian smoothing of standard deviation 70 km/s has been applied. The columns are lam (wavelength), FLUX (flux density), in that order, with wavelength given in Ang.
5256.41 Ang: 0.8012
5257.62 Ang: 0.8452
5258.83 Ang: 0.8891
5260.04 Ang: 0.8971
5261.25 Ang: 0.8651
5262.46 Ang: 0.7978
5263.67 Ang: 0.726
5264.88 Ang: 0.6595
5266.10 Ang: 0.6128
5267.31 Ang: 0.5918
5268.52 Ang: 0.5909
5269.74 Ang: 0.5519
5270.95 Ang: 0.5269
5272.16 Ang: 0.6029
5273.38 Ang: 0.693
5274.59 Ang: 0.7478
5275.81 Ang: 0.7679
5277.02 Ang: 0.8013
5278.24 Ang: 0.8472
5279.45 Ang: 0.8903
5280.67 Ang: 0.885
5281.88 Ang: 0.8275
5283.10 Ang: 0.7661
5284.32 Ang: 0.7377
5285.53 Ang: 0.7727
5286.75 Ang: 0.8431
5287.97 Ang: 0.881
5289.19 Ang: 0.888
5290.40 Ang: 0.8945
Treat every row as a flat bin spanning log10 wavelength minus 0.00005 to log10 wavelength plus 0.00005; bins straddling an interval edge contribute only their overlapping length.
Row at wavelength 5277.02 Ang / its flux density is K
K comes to 0.8013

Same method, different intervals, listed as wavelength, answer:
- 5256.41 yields 0.8012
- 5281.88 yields 0.8275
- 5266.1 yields 0.6128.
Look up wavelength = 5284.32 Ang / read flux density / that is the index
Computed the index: 0.7377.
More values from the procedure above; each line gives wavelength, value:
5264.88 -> 0.6595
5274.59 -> 0.7478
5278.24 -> 0.8472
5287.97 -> 0.881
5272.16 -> 0.6029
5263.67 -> 0.726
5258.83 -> 0.8891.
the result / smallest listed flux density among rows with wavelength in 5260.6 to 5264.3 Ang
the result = 0.726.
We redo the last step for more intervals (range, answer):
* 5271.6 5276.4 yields 0.6029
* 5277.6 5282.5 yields 0.8275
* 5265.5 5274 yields 0.5269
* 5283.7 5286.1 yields 0.7377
